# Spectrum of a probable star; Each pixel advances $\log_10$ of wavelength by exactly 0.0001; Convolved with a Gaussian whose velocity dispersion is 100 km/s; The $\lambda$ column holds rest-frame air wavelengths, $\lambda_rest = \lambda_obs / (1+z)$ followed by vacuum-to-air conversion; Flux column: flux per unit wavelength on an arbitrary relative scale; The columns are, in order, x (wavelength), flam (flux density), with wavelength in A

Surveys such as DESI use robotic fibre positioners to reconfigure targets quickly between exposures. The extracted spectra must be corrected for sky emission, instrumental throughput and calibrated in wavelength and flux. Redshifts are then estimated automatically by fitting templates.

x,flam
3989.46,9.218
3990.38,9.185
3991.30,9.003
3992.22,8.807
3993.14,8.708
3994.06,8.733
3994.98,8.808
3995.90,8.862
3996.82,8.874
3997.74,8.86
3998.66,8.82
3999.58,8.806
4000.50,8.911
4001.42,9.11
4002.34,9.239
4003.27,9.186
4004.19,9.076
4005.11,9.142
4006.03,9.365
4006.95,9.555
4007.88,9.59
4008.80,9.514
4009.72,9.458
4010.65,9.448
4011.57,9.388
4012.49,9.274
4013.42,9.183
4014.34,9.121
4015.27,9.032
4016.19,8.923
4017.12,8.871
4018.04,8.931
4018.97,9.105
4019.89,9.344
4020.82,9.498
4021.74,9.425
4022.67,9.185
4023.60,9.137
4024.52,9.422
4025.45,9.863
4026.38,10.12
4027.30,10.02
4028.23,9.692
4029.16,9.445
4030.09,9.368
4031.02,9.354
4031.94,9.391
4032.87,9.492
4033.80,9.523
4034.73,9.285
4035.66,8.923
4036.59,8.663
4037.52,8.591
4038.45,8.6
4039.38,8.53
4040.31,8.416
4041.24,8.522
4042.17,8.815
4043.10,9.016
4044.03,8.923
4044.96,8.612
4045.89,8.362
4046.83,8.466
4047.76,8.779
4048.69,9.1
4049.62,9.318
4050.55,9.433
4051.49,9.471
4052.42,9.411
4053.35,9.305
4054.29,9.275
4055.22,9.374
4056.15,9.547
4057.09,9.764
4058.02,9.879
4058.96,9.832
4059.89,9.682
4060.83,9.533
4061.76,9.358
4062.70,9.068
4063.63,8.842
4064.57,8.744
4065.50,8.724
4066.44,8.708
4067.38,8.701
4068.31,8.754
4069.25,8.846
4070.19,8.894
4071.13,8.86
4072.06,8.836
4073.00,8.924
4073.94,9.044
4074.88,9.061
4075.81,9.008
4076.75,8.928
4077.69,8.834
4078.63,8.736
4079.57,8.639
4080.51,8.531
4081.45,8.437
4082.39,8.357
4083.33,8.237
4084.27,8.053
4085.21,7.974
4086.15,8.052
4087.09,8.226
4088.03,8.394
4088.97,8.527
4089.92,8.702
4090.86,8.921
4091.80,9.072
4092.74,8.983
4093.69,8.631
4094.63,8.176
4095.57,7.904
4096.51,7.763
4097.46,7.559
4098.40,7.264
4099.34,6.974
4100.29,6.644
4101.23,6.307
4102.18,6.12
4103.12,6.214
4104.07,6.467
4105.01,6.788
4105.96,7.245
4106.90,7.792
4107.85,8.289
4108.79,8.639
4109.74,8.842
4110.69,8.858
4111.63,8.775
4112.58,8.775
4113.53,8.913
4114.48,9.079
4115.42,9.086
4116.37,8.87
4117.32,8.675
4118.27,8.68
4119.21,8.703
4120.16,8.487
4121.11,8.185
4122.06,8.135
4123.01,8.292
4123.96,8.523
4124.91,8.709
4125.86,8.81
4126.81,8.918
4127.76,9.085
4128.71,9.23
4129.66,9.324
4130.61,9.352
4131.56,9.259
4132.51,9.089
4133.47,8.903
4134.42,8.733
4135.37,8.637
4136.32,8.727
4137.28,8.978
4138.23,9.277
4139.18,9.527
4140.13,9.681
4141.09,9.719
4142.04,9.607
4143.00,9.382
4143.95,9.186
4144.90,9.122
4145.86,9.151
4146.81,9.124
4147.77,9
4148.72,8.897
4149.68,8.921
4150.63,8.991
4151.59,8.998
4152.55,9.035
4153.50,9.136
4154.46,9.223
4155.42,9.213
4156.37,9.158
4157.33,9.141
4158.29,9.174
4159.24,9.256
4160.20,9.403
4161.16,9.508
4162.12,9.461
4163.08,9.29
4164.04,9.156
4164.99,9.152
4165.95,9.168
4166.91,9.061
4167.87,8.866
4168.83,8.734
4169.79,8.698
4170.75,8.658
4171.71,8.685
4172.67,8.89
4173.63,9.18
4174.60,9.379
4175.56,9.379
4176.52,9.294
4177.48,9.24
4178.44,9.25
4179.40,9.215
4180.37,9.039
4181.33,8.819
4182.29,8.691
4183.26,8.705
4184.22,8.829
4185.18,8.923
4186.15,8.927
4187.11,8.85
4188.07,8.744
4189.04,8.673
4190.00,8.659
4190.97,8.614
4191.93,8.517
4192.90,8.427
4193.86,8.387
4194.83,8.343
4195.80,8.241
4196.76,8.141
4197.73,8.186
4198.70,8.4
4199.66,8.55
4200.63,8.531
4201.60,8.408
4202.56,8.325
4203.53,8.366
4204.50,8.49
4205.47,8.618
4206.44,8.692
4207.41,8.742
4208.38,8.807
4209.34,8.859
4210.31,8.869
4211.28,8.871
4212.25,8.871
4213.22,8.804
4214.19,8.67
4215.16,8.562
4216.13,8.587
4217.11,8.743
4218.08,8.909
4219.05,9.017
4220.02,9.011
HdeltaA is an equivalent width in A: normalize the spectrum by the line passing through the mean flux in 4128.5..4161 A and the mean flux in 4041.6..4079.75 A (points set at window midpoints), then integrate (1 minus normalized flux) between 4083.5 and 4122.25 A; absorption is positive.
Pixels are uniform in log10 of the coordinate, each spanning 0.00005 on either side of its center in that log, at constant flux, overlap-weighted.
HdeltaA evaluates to 4.34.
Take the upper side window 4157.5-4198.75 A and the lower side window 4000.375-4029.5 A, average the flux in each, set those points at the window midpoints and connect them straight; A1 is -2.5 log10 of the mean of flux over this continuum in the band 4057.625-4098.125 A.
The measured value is 0.06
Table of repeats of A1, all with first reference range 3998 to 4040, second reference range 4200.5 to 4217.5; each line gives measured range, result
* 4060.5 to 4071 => 0.02 mag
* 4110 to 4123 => 0.03 mag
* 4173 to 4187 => -0.04 mag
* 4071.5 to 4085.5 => 0.05 mag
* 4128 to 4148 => -0.04 mag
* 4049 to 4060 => -0.05 mag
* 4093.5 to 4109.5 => 0.22 mag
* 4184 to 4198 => 0.02 mag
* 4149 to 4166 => -0.04 mag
